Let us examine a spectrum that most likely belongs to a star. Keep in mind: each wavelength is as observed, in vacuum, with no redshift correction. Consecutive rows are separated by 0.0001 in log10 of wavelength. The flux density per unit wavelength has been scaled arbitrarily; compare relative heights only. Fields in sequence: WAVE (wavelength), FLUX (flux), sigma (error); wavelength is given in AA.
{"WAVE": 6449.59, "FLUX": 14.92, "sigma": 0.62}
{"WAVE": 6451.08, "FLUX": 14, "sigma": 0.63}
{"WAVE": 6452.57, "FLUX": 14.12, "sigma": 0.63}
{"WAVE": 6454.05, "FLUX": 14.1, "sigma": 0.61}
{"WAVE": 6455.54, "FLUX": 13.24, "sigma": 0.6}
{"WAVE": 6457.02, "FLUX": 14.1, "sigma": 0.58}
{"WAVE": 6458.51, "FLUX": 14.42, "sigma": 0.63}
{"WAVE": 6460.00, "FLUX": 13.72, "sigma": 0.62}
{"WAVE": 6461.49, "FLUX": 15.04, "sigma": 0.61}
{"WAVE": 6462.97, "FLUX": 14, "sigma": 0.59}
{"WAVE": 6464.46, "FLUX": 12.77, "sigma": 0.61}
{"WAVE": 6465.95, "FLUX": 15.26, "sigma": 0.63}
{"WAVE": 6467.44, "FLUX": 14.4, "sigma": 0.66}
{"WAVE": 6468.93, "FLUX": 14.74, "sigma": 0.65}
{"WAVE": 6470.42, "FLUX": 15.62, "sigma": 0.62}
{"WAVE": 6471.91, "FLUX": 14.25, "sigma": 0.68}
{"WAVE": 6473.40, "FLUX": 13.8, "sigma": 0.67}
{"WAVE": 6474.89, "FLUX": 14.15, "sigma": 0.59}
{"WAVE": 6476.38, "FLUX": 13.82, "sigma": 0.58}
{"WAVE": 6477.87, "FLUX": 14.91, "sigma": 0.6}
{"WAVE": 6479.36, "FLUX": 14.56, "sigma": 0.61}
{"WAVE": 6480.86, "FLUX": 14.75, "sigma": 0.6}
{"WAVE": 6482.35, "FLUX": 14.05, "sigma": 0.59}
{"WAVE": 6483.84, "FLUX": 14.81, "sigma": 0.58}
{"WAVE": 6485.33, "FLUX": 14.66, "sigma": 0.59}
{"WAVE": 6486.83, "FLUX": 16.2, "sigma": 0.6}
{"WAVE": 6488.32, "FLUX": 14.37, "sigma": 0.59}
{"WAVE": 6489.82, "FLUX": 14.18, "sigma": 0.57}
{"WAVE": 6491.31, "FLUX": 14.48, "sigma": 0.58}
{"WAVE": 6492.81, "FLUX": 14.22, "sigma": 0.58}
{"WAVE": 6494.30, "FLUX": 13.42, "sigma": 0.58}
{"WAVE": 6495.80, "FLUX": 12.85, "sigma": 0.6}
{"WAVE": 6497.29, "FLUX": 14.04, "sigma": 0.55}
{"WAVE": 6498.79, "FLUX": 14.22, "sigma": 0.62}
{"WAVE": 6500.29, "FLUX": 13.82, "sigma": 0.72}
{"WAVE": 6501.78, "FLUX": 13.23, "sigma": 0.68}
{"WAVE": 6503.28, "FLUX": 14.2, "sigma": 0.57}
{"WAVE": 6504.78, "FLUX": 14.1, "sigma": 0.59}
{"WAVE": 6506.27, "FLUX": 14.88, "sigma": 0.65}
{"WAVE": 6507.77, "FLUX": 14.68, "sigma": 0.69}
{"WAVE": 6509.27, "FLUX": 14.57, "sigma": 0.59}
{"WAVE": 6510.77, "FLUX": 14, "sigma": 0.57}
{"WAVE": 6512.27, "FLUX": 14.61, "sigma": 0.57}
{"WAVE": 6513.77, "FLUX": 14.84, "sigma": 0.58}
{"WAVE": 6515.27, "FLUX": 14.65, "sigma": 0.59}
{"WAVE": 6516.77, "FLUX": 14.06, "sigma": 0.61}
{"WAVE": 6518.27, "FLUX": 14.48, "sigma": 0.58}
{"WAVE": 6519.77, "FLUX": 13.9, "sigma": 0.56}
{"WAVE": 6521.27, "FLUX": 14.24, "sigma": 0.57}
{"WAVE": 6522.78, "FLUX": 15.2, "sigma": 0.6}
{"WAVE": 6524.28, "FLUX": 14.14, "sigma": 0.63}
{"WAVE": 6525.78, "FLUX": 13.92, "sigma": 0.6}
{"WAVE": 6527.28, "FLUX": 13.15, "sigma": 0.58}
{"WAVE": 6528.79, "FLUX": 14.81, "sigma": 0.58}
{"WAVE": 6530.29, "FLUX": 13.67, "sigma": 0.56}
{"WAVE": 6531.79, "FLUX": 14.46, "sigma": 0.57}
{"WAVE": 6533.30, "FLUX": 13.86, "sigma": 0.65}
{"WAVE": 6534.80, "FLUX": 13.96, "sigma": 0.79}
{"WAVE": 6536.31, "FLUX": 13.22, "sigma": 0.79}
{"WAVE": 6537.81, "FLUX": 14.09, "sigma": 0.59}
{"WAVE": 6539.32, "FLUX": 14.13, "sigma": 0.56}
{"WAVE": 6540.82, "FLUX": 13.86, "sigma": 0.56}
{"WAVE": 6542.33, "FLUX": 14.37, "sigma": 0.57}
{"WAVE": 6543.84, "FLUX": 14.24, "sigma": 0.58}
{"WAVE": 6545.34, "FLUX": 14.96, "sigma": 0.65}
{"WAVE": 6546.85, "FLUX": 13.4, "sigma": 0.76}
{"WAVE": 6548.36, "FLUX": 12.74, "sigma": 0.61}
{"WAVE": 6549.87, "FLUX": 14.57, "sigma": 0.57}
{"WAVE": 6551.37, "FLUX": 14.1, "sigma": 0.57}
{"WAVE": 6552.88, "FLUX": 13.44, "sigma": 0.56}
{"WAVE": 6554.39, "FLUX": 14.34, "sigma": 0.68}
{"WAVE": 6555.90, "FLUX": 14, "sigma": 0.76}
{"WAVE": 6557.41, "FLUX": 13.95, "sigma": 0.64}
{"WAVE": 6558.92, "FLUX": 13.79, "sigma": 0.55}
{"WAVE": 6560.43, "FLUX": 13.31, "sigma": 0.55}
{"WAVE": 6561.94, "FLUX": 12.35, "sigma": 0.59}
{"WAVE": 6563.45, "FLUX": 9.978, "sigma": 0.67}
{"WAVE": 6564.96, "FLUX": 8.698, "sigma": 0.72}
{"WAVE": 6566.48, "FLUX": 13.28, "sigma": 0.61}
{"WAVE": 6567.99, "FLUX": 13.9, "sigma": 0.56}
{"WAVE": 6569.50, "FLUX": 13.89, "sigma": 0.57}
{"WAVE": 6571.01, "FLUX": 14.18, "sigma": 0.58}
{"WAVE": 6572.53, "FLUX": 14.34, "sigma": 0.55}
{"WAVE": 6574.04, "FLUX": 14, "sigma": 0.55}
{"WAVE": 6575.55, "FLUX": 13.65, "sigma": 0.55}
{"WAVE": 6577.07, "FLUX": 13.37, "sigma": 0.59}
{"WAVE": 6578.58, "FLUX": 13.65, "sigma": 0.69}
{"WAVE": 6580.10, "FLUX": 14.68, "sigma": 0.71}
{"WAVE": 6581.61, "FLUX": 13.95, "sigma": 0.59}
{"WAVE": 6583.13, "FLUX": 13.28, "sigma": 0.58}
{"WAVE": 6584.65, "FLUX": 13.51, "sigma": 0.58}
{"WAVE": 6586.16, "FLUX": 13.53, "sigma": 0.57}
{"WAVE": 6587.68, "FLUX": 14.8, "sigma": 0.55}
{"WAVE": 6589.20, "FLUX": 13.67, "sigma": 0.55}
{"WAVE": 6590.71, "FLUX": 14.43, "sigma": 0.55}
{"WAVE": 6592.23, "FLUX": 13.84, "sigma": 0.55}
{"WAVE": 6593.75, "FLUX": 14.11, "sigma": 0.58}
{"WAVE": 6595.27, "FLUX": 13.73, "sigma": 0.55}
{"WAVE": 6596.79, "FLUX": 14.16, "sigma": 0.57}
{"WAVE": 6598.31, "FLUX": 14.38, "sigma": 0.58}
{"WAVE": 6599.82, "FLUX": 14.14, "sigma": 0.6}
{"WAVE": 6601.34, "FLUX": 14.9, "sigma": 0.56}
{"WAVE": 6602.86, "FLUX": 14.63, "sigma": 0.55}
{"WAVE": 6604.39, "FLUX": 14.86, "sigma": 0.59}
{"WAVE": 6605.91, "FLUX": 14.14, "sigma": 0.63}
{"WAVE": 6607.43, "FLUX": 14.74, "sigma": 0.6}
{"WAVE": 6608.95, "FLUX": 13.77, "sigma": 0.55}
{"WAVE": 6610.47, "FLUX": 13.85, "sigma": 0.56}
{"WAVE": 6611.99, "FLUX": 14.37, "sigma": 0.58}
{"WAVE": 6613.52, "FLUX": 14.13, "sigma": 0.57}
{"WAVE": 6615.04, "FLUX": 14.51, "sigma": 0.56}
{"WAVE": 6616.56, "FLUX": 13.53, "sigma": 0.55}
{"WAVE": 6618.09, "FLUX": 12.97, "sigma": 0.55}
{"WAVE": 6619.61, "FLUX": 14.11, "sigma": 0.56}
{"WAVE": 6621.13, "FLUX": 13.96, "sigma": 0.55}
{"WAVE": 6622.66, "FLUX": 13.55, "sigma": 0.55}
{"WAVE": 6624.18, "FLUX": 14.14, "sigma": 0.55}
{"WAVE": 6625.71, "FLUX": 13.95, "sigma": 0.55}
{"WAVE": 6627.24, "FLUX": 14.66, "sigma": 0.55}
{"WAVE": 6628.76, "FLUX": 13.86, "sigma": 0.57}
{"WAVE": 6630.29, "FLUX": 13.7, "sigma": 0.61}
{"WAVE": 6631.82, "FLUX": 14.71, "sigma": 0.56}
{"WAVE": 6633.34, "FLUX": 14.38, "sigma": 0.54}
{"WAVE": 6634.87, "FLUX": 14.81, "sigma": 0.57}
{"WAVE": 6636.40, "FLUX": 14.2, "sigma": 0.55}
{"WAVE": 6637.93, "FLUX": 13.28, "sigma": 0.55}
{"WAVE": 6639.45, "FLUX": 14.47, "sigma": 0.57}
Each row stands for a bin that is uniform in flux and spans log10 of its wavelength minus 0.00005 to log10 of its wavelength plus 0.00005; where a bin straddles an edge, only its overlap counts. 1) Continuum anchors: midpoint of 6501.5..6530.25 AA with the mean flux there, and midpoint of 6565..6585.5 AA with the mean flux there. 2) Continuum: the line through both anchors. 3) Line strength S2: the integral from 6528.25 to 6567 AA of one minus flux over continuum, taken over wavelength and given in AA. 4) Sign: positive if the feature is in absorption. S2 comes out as 1.21 AA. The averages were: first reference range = 14.3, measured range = 13.5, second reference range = 13.6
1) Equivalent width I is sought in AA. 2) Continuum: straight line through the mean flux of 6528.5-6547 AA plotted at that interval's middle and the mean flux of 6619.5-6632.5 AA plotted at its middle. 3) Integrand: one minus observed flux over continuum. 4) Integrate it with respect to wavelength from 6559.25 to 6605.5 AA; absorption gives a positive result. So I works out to 1.40 AA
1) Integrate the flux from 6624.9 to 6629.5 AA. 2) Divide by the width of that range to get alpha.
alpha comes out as 14.2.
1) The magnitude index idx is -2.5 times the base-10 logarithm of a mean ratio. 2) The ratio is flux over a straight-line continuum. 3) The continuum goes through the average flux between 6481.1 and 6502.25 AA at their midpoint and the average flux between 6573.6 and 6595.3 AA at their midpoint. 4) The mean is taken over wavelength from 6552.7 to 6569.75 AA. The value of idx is 0.09 mag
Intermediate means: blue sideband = 14.2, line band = 12.9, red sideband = 13.9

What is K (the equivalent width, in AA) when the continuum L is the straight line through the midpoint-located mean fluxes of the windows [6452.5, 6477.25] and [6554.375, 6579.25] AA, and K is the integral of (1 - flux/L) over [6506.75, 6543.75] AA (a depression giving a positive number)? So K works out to -1.64 AA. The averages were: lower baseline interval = 14.2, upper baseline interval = 13.2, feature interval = 14.2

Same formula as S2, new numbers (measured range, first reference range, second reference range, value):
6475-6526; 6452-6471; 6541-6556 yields -0.6 AA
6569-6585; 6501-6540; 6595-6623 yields 0.3 AA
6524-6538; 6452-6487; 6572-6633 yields 0.3 AA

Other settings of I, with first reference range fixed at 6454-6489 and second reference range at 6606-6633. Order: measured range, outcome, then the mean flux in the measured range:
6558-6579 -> 1.7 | 13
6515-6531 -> 0.1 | 14.2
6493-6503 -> 0.5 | 13.7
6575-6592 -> 0.3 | 13.9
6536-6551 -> 0.3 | 14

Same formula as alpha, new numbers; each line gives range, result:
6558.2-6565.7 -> 11.6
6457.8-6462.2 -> 14.4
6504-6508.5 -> 14.6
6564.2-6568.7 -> 11.9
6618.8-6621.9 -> 14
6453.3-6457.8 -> 13.8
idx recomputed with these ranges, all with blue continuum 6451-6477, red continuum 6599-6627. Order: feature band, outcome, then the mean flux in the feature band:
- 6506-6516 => -0.030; 14.6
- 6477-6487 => -0.042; 14.8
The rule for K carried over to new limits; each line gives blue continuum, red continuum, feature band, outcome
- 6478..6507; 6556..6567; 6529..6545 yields -1.3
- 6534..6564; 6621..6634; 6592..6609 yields -0.4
